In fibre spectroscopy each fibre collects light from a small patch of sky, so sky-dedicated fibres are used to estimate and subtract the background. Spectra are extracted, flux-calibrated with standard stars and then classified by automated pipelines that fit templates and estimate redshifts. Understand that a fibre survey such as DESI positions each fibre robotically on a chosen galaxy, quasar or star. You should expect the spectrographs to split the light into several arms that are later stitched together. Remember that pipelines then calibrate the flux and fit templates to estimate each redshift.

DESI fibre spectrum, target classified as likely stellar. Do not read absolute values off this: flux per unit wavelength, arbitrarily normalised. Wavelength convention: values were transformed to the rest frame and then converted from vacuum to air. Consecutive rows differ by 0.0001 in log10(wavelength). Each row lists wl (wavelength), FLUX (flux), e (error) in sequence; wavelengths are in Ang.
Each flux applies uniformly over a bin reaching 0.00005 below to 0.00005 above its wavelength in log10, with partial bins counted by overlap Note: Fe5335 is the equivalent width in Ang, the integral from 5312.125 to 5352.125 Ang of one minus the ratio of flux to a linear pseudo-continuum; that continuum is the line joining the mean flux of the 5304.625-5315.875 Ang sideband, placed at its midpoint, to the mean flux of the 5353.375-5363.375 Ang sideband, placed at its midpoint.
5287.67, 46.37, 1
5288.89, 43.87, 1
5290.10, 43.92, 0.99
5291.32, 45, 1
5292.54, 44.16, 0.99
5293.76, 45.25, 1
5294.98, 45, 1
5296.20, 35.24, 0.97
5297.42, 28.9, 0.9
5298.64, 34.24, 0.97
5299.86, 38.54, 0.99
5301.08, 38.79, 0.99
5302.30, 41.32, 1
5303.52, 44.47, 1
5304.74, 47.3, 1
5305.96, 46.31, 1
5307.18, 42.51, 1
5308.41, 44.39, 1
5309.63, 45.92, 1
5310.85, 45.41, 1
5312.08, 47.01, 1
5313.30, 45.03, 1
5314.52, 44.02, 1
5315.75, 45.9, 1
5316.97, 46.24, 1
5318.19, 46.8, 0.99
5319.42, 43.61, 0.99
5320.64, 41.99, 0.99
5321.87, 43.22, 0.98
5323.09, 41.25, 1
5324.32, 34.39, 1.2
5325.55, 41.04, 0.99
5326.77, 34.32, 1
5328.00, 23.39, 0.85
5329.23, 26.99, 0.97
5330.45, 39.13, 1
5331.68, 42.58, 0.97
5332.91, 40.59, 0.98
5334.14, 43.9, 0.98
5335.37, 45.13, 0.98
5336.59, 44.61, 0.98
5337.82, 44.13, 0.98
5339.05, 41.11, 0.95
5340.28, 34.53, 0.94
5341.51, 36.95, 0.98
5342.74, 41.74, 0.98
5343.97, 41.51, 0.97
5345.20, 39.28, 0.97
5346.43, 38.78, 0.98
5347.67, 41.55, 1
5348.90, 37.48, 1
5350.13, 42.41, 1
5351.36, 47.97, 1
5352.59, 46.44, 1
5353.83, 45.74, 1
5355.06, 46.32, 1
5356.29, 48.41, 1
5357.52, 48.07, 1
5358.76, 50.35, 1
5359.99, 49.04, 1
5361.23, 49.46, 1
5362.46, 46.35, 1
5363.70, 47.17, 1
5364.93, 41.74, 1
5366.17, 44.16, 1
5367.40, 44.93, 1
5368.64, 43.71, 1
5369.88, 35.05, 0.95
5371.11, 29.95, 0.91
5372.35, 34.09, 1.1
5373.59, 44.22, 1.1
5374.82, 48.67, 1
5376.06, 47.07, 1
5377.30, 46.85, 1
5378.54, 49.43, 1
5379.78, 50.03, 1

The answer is 4.90 Ang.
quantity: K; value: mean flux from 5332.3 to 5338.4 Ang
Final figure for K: 43.7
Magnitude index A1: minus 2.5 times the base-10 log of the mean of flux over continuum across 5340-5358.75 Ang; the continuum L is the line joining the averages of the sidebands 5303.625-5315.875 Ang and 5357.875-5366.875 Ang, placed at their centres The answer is 0.09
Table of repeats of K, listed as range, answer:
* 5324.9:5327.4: 37.5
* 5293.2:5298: 38.6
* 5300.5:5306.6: 43.7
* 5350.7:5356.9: 47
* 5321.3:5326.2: 39.9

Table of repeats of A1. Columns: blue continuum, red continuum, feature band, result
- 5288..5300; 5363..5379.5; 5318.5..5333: 0.10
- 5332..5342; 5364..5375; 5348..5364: -0.14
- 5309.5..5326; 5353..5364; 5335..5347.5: 0.13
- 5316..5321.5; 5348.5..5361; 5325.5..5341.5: 0.18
